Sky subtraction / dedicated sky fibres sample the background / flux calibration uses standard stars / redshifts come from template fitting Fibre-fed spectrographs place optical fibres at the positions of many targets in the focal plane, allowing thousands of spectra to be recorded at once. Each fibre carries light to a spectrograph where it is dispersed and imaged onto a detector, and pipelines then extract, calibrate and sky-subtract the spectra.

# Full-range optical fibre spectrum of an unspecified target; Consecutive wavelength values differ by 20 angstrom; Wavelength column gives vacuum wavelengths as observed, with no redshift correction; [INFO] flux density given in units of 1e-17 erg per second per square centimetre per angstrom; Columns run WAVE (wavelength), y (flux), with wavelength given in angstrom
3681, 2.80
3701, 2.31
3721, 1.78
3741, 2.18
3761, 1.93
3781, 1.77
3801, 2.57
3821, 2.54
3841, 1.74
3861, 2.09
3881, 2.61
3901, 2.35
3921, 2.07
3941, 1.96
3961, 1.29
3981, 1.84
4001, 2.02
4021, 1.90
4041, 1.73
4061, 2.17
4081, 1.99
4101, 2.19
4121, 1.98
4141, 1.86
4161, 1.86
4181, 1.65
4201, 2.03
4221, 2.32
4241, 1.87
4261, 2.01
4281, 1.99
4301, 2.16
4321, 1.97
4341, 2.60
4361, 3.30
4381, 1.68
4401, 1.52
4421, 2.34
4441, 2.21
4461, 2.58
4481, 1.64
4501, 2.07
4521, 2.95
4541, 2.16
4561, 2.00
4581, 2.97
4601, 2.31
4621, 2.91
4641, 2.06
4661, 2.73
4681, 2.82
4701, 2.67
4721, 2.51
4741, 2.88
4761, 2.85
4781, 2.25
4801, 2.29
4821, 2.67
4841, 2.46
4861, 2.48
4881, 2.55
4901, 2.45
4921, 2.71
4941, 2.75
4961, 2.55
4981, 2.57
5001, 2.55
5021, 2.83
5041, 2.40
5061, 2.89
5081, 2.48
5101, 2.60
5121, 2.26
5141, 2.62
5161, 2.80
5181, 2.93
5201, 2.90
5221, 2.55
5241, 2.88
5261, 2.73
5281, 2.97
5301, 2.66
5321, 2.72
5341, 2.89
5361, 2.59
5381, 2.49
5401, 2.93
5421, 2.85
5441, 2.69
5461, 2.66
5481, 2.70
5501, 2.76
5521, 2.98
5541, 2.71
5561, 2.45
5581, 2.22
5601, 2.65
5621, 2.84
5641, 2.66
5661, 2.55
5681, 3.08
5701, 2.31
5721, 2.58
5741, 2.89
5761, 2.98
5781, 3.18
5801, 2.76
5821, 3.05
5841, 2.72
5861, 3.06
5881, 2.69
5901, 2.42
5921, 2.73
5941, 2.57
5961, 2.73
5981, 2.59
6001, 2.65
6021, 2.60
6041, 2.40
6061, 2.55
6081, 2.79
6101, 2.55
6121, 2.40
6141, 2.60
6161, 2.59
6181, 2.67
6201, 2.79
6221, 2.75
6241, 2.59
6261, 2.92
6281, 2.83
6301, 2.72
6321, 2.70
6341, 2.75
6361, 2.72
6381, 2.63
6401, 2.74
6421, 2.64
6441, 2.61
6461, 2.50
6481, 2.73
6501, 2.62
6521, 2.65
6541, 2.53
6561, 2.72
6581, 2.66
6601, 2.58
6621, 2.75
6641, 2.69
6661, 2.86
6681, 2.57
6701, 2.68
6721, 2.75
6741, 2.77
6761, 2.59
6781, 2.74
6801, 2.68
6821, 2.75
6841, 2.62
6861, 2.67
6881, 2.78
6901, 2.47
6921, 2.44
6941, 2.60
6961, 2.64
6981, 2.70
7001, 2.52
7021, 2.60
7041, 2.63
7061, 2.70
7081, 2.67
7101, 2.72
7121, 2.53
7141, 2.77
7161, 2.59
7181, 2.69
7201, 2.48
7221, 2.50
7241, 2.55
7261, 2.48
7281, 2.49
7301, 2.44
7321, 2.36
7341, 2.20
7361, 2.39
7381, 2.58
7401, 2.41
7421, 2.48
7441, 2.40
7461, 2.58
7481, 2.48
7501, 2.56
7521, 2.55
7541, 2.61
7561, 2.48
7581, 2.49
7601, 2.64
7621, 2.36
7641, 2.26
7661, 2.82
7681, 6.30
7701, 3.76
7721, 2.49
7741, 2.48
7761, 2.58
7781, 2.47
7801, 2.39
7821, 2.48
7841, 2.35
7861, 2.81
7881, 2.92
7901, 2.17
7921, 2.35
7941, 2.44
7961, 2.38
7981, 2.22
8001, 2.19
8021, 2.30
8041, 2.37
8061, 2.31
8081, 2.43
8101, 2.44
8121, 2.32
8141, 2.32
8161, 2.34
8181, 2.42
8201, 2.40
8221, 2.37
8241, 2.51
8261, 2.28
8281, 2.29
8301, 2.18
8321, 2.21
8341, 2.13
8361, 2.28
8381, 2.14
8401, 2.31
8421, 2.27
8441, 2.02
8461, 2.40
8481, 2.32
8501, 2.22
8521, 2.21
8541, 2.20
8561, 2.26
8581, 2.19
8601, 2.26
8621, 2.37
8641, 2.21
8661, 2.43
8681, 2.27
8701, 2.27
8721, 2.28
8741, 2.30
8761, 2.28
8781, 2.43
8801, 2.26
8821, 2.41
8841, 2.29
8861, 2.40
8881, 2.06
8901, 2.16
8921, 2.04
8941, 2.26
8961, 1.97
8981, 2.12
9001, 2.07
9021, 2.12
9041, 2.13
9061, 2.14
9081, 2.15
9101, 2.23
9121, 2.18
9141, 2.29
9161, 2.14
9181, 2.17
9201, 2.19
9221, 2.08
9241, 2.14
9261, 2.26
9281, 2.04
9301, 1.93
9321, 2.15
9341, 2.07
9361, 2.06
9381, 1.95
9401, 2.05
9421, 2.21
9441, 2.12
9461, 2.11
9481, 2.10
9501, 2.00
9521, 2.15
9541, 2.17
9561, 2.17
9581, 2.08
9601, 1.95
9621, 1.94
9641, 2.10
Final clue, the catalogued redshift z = 0.17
